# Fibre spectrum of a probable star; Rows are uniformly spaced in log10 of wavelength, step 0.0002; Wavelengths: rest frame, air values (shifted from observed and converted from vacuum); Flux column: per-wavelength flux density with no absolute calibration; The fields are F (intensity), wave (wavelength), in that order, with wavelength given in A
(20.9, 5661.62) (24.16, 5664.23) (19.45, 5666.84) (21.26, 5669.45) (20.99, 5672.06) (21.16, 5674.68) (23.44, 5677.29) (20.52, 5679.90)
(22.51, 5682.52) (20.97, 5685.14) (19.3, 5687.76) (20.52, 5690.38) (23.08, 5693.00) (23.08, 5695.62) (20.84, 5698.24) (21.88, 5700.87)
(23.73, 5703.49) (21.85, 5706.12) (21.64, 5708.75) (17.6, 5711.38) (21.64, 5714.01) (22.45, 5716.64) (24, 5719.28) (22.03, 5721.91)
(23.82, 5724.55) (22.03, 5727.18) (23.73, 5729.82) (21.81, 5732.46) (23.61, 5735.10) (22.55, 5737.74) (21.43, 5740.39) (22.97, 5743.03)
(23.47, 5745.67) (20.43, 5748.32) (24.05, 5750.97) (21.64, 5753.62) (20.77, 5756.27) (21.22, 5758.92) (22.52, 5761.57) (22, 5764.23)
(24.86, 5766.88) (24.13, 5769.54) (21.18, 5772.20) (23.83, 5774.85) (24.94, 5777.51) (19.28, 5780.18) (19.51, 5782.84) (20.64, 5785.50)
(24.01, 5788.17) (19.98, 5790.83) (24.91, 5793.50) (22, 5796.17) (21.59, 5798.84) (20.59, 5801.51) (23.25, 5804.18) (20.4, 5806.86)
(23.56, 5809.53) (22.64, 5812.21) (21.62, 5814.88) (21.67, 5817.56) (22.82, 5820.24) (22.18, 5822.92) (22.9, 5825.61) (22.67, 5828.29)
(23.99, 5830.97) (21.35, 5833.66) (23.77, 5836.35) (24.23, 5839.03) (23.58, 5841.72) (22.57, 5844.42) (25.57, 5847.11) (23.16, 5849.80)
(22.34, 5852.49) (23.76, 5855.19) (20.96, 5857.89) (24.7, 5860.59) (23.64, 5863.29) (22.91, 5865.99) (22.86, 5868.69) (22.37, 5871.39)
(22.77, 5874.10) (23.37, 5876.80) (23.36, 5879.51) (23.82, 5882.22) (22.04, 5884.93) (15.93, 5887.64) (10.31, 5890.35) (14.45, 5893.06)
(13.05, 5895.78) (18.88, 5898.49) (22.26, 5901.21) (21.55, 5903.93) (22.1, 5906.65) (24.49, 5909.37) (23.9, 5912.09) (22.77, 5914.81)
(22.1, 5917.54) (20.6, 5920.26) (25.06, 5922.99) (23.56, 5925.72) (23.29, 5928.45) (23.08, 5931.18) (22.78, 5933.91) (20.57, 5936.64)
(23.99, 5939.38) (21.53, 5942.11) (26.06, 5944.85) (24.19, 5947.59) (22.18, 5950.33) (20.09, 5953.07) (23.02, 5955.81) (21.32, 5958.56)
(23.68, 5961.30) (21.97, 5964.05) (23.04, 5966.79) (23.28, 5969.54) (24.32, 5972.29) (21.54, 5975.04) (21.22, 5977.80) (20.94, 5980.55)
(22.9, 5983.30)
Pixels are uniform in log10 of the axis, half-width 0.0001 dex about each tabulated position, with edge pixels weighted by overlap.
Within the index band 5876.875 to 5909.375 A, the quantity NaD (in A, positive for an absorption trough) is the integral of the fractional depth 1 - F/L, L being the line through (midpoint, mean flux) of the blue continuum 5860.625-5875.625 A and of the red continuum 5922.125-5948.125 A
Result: 5.4 A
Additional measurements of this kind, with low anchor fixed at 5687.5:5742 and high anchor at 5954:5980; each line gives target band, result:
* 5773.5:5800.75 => 0.21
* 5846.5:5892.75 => 1.20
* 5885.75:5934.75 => 4.04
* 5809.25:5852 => -1.37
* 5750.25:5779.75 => -0.70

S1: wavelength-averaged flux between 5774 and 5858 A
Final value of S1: 22.5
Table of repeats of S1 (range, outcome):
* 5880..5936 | 20.8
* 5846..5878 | 23.2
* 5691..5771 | 22.3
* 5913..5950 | 23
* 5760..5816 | 22.3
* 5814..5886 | 23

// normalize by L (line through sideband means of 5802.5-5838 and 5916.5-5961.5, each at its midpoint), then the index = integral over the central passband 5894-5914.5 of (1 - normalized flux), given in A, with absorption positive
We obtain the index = 1.7 A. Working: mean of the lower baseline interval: 22.5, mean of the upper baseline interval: 22.8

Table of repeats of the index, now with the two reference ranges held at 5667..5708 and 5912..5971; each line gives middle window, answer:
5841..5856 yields -0.75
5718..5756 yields -1.37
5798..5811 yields 0.15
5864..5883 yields -0.49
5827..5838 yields -0.34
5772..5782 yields -0.12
